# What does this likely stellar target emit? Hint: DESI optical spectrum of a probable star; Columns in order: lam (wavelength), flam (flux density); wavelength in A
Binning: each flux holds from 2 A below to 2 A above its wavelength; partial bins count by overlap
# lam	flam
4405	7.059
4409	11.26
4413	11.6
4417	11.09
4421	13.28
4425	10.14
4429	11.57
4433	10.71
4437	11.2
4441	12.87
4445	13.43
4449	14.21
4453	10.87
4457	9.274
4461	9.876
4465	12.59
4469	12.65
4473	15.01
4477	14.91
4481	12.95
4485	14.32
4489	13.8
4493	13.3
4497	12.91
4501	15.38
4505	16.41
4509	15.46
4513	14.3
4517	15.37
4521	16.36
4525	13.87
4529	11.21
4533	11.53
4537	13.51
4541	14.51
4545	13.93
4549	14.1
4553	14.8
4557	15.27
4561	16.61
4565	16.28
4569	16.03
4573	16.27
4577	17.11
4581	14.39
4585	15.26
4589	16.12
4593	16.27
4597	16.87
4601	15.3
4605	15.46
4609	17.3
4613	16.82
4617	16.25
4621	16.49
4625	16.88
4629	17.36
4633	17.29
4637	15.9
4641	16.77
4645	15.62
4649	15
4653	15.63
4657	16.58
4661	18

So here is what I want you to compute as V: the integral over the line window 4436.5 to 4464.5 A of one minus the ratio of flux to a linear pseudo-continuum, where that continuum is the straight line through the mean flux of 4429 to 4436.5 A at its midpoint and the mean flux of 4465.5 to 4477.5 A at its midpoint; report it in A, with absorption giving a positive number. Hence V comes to 1.2 A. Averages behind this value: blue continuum 11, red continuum 13.9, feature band 11.8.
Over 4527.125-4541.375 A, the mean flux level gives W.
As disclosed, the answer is 12.5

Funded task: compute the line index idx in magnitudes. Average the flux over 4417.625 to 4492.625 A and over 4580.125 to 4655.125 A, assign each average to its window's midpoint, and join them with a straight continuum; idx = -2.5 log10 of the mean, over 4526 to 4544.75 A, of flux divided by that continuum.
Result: 0.11 mag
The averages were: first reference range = 12.4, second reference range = 16.2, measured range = 12.9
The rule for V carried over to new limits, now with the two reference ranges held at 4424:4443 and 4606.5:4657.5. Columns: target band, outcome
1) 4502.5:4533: -2.3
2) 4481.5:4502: -1.5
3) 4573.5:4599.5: -1.2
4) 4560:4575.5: -1.6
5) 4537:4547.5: 0.0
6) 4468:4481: -1.8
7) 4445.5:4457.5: -0.2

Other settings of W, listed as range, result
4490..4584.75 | 14.7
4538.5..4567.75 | 15.1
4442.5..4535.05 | 13.5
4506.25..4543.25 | 14.1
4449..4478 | 12.2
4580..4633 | 16.3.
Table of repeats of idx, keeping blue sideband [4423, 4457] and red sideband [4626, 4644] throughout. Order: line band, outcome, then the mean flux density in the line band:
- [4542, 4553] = 0.023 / 14.2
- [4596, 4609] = -0.006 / 16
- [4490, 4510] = -0.103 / 14.6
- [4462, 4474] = -0.046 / 13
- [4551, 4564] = -0.061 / 15.6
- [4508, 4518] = -0.103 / 15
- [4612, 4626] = -0.015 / 16.6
